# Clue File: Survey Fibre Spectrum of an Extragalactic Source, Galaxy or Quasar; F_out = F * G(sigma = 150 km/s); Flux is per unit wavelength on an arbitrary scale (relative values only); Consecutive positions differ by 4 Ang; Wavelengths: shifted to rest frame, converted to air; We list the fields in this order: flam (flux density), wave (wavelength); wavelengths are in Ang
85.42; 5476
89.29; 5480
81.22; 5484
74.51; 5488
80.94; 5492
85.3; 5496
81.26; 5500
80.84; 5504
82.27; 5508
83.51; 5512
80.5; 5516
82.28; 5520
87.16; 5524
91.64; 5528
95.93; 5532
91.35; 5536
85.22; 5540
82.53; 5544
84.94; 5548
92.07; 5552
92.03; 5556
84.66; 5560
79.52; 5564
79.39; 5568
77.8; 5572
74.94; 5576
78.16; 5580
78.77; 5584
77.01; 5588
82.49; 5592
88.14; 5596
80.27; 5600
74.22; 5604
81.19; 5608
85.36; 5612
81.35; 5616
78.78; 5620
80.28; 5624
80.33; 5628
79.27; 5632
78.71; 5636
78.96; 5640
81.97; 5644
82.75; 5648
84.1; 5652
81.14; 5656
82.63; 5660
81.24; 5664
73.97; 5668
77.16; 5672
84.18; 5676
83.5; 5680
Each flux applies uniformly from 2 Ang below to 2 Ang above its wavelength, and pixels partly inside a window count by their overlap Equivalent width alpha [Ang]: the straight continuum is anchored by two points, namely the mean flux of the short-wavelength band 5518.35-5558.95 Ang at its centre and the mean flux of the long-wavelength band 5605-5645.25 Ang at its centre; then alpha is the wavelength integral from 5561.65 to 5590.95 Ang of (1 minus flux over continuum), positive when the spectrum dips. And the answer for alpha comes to 2.3 Ang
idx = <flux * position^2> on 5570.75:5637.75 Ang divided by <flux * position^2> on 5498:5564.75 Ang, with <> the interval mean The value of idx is 0.95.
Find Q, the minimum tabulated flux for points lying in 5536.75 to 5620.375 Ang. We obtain 74.22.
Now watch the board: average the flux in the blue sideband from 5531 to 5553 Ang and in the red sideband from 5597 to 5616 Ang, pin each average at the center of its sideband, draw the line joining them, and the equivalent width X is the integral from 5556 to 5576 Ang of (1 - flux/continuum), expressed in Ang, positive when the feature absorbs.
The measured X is 1.05 Ang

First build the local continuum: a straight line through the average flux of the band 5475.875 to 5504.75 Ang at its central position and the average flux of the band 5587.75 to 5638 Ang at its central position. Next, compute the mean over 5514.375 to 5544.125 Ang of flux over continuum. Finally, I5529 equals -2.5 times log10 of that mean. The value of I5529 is -0.07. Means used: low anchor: 82.2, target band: 87.4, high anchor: 80.7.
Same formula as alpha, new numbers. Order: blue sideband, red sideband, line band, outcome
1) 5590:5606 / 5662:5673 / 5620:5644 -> -0.07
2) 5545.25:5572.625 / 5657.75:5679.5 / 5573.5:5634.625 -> 2.03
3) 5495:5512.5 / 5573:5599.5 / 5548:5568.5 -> -1.32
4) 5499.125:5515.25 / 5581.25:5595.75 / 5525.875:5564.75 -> -3.37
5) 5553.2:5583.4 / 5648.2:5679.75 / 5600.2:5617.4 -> 0.12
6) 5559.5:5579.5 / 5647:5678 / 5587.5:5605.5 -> -0.34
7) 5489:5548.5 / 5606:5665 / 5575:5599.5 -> 0.76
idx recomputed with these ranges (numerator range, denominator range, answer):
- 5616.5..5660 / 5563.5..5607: 1.04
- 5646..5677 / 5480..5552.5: 1.01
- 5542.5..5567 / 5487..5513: 1.07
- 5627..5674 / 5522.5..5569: 0.95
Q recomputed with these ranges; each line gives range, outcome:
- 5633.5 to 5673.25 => 73.97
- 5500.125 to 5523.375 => 80.5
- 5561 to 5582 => 74.94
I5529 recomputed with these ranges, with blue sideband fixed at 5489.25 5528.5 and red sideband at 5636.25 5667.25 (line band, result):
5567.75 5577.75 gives 0.07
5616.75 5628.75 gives 0.02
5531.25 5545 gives -0.07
